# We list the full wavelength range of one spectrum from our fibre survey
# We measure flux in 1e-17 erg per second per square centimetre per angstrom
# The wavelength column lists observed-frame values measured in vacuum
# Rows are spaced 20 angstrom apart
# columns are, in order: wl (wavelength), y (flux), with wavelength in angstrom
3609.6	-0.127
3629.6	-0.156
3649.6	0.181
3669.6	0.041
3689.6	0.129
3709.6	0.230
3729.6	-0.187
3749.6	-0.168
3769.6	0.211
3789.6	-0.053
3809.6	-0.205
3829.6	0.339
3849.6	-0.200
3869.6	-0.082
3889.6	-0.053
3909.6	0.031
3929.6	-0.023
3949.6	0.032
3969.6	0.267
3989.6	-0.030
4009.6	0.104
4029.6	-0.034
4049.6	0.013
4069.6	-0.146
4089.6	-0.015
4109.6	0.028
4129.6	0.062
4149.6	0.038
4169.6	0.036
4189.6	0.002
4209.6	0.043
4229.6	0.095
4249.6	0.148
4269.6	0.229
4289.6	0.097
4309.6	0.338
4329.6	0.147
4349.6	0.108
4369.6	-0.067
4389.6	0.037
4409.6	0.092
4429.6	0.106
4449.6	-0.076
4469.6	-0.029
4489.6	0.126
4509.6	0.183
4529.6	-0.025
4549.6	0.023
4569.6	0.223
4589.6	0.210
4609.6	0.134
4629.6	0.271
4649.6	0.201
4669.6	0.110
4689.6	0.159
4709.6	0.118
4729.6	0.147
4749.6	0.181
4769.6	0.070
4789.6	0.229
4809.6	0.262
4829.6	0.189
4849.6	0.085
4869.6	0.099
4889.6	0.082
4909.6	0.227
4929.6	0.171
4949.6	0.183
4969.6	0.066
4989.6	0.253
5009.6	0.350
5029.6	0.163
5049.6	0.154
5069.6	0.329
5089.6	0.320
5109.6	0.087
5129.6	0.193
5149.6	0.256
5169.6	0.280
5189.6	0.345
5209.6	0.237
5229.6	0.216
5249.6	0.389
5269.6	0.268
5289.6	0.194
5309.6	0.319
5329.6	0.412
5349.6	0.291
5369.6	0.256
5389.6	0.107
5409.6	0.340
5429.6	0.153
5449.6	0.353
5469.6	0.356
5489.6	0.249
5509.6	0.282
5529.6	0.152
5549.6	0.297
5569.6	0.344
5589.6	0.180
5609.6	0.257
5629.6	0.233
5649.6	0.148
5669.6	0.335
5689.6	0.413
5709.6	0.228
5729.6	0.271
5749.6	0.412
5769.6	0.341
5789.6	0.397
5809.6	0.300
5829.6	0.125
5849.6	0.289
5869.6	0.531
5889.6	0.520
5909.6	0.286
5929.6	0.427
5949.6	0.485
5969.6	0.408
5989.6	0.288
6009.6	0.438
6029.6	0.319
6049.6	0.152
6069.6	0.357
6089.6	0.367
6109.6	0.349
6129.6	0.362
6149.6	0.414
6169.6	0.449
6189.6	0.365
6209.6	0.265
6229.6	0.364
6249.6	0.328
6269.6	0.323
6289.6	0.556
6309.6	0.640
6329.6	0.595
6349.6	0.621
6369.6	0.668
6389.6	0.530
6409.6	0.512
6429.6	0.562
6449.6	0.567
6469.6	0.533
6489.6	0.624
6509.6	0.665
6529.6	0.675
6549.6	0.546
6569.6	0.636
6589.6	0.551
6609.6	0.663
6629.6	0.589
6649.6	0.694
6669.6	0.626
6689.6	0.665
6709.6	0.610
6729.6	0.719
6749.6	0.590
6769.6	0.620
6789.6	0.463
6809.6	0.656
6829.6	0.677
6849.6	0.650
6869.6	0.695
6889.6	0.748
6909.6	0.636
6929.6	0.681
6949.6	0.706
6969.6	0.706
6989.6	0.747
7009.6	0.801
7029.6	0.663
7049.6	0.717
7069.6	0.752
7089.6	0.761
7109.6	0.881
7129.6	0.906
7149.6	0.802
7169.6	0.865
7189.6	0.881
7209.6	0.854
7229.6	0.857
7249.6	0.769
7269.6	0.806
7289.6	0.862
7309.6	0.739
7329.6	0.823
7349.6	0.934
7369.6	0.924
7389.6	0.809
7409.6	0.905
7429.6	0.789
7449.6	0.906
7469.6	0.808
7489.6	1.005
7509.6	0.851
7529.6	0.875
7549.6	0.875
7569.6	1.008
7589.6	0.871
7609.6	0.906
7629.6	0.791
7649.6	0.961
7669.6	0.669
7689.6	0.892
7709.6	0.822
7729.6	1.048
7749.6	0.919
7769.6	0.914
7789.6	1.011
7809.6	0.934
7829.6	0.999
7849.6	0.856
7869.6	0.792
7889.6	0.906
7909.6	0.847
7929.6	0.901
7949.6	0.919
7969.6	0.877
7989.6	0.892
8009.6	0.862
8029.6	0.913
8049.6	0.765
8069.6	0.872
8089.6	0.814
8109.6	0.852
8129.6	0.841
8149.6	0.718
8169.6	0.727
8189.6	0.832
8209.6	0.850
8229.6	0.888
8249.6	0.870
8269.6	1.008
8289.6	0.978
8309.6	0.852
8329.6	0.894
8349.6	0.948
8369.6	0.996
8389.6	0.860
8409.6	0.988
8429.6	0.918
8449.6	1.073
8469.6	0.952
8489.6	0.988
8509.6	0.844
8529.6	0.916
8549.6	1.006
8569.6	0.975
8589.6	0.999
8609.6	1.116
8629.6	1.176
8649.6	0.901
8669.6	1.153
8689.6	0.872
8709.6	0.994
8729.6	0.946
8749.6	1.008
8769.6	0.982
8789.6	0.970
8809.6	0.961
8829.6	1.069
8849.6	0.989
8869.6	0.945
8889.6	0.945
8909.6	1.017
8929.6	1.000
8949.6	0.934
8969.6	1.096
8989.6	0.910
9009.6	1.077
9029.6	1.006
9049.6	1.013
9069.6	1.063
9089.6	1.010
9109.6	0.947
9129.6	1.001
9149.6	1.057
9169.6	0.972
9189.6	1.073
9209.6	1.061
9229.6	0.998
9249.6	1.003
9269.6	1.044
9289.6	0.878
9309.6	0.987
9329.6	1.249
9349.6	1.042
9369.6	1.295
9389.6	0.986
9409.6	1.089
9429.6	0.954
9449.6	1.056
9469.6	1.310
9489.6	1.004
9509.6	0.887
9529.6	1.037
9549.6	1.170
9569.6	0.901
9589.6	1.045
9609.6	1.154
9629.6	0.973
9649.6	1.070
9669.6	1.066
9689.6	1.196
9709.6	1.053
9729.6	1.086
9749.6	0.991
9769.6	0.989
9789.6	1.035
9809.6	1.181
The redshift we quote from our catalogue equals 0.58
